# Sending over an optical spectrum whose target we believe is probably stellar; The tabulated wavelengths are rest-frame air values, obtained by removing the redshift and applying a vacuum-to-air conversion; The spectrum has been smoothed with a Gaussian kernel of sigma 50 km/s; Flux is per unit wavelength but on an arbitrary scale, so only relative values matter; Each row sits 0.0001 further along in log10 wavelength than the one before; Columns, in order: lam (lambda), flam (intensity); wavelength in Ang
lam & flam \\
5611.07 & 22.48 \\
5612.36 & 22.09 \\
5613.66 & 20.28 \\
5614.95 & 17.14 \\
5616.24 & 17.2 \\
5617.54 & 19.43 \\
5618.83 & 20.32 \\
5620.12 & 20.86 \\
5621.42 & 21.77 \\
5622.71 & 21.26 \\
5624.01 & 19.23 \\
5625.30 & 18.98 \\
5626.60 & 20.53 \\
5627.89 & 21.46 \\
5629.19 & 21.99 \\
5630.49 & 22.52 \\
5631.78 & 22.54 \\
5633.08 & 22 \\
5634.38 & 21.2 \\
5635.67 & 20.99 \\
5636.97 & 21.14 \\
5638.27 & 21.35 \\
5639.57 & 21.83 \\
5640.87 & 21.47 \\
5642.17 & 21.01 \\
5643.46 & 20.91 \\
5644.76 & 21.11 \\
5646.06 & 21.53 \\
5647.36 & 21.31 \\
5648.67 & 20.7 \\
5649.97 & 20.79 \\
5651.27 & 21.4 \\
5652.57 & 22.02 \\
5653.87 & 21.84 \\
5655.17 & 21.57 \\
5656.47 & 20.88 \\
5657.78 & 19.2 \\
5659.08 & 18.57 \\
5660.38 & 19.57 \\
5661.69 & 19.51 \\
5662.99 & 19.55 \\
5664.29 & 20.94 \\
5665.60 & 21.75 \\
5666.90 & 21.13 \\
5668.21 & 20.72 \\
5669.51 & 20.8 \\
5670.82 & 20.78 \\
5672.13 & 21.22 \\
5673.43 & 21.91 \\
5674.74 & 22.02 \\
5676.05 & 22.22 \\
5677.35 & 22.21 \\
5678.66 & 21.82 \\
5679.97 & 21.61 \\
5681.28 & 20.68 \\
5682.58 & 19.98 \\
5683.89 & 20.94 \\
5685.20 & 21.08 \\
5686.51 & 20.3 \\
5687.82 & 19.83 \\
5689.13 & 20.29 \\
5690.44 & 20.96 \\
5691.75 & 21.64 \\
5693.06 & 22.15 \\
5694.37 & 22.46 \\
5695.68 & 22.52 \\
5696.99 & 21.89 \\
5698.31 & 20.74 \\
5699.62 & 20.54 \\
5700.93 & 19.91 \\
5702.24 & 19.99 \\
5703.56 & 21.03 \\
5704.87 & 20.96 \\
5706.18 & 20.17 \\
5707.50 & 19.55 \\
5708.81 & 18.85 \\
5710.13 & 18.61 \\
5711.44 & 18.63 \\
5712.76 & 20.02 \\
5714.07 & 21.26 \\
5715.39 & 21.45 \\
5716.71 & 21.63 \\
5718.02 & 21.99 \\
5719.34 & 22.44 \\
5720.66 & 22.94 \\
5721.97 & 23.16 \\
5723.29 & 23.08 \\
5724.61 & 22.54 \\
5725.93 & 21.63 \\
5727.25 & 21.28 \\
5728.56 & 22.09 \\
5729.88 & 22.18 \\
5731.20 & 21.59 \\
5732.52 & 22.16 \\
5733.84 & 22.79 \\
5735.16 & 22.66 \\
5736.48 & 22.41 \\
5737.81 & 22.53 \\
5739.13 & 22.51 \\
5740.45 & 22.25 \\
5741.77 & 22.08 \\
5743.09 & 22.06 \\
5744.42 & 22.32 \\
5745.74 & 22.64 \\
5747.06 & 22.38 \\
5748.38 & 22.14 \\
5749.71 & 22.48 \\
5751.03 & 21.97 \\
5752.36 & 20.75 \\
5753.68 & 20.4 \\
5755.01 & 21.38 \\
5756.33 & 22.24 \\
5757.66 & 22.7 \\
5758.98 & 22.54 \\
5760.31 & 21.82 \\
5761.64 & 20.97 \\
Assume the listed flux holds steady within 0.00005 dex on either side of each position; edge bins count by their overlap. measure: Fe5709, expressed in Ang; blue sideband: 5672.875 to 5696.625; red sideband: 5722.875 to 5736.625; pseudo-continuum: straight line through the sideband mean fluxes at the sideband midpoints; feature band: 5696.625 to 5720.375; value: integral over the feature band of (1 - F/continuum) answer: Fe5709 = 1.4 Ang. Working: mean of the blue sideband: 21.4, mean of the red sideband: 22.2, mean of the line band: 20.6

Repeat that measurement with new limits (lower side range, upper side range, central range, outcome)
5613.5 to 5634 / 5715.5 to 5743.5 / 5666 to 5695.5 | 0.3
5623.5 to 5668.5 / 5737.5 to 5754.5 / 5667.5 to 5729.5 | 1.0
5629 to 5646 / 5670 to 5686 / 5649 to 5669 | 0.8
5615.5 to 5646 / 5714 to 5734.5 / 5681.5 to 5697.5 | 0.4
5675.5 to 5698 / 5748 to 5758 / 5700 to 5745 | 0.1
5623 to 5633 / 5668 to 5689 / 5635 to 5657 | -0.2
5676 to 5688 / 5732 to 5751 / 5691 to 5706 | 0.1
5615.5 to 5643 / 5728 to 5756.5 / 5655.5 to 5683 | 0.6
